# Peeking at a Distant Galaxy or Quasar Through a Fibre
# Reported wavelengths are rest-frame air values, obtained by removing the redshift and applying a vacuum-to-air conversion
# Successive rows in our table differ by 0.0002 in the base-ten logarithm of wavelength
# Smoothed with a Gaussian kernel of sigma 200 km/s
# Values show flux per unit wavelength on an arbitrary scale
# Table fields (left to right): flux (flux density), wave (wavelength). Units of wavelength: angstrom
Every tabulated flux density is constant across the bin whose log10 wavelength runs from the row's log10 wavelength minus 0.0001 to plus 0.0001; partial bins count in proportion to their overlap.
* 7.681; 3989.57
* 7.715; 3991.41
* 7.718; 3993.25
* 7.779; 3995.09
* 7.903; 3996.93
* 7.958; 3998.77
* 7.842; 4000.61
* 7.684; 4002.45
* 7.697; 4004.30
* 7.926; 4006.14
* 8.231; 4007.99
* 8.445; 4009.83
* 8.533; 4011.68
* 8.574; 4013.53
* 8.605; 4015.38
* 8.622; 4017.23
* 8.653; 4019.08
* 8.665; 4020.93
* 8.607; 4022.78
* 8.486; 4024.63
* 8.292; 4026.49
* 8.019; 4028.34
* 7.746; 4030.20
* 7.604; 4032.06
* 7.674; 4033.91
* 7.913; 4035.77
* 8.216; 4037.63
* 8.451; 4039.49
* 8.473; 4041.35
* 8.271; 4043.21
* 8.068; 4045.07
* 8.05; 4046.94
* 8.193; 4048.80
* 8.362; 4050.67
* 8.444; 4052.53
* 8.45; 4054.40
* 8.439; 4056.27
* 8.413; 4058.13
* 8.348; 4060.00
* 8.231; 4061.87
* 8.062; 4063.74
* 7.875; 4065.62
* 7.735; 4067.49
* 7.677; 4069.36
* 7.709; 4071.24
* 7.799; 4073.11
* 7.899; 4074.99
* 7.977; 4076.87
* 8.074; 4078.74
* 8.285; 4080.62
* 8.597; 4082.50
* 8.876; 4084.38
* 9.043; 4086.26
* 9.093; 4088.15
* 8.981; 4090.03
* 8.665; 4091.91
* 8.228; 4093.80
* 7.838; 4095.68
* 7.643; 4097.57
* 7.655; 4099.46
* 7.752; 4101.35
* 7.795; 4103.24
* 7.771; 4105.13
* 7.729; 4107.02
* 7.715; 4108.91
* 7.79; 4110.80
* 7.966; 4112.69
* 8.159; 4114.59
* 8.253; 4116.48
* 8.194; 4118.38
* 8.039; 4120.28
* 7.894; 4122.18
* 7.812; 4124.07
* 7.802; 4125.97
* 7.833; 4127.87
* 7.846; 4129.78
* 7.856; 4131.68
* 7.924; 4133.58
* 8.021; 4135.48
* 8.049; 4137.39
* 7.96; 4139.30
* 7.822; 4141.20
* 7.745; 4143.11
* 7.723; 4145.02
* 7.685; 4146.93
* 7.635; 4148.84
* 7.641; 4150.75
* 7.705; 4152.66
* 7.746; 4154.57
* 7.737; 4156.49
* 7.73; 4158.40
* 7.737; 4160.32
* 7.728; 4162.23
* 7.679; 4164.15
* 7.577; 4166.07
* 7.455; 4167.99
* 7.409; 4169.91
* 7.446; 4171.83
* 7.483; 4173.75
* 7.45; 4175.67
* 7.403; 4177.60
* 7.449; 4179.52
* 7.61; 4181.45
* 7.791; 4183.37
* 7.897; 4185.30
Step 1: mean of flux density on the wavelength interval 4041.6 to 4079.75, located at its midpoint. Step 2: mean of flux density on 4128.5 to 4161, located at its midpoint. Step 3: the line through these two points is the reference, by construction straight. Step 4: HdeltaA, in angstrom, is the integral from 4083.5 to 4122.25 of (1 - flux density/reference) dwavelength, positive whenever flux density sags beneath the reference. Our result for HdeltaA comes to -0.95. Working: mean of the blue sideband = 8.11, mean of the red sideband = 7.8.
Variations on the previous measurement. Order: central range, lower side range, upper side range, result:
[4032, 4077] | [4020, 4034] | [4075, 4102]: 0.7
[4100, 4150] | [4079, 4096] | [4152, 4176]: 1.6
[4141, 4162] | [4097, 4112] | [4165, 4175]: -0.5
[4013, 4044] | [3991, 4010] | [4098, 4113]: -1.7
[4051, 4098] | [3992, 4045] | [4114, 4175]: -1.6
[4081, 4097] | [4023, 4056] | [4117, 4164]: -1.2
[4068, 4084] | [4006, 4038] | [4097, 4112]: -0.2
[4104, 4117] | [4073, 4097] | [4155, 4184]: 0.4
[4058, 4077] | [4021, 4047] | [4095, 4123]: 0.2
